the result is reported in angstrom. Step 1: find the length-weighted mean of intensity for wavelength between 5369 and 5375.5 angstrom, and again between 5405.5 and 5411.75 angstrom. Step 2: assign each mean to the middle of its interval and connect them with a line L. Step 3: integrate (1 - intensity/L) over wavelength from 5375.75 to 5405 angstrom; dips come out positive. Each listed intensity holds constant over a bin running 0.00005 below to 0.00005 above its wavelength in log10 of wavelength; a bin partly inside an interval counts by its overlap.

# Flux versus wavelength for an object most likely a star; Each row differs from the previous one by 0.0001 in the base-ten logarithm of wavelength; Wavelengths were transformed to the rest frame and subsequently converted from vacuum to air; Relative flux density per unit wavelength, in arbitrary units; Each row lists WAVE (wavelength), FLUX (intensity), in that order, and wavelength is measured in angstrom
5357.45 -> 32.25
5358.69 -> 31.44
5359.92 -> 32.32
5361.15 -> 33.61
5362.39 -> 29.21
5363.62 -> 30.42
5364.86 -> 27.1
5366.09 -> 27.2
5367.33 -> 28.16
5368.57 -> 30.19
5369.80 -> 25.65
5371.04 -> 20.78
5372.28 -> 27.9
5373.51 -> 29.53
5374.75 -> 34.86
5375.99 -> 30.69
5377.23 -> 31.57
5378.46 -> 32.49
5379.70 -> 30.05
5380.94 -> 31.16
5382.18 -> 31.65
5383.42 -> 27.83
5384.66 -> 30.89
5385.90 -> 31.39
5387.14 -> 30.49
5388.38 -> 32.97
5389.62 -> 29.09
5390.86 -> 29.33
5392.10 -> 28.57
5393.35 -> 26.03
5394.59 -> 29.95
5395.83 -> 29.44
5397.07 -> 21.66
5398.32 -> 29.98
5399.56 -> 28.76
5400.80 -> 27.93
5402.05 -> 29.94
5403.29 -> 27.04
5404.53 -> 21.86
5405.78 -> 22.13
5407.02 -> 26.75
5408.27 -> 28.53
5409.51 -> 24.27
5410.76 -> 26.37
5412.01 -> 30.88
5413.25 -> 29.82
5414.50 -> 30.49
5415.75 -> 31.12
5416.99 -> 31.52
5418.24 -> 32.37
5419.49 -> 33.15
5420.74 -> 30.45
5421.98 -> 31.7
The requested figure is -2.39 angstrom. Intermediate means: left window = 27.9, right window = 26.1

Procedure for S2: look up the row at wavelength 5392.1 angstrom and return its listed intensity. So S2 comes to 28.57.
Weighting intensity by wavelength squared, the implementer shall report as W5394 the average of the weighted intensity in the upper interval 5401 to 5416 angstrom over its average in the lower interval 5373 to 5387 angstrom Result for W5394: 0.9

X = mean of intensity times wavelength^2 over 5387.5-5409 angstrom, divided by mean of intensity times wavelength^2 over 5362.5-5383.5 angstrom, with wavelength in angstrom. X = 1.0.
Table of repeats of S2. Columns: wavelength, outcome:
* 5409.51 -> 24.27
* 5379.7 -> 30.05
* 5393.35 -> 26.03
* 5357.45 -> 32.25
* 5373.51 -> 29.53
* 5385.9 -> 31.39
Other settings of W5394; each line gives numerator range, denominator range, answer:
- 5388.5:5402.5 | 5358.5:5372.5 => 1.00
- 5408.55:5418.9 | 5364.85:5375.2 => 1.08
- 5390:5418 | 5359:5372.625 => 0.99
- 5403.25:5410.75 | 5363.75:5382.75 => 0.87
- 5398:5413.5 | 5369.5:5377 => 0.96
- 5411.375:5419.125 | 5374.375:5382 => 0.99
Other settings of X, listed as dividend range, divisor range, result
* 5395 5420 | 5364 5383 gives 0.98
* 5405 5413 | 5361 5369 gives 0.93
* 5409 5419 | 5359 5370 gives 1.02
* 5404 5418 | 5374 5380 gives 0.88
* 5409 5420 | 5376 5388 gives 0.98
